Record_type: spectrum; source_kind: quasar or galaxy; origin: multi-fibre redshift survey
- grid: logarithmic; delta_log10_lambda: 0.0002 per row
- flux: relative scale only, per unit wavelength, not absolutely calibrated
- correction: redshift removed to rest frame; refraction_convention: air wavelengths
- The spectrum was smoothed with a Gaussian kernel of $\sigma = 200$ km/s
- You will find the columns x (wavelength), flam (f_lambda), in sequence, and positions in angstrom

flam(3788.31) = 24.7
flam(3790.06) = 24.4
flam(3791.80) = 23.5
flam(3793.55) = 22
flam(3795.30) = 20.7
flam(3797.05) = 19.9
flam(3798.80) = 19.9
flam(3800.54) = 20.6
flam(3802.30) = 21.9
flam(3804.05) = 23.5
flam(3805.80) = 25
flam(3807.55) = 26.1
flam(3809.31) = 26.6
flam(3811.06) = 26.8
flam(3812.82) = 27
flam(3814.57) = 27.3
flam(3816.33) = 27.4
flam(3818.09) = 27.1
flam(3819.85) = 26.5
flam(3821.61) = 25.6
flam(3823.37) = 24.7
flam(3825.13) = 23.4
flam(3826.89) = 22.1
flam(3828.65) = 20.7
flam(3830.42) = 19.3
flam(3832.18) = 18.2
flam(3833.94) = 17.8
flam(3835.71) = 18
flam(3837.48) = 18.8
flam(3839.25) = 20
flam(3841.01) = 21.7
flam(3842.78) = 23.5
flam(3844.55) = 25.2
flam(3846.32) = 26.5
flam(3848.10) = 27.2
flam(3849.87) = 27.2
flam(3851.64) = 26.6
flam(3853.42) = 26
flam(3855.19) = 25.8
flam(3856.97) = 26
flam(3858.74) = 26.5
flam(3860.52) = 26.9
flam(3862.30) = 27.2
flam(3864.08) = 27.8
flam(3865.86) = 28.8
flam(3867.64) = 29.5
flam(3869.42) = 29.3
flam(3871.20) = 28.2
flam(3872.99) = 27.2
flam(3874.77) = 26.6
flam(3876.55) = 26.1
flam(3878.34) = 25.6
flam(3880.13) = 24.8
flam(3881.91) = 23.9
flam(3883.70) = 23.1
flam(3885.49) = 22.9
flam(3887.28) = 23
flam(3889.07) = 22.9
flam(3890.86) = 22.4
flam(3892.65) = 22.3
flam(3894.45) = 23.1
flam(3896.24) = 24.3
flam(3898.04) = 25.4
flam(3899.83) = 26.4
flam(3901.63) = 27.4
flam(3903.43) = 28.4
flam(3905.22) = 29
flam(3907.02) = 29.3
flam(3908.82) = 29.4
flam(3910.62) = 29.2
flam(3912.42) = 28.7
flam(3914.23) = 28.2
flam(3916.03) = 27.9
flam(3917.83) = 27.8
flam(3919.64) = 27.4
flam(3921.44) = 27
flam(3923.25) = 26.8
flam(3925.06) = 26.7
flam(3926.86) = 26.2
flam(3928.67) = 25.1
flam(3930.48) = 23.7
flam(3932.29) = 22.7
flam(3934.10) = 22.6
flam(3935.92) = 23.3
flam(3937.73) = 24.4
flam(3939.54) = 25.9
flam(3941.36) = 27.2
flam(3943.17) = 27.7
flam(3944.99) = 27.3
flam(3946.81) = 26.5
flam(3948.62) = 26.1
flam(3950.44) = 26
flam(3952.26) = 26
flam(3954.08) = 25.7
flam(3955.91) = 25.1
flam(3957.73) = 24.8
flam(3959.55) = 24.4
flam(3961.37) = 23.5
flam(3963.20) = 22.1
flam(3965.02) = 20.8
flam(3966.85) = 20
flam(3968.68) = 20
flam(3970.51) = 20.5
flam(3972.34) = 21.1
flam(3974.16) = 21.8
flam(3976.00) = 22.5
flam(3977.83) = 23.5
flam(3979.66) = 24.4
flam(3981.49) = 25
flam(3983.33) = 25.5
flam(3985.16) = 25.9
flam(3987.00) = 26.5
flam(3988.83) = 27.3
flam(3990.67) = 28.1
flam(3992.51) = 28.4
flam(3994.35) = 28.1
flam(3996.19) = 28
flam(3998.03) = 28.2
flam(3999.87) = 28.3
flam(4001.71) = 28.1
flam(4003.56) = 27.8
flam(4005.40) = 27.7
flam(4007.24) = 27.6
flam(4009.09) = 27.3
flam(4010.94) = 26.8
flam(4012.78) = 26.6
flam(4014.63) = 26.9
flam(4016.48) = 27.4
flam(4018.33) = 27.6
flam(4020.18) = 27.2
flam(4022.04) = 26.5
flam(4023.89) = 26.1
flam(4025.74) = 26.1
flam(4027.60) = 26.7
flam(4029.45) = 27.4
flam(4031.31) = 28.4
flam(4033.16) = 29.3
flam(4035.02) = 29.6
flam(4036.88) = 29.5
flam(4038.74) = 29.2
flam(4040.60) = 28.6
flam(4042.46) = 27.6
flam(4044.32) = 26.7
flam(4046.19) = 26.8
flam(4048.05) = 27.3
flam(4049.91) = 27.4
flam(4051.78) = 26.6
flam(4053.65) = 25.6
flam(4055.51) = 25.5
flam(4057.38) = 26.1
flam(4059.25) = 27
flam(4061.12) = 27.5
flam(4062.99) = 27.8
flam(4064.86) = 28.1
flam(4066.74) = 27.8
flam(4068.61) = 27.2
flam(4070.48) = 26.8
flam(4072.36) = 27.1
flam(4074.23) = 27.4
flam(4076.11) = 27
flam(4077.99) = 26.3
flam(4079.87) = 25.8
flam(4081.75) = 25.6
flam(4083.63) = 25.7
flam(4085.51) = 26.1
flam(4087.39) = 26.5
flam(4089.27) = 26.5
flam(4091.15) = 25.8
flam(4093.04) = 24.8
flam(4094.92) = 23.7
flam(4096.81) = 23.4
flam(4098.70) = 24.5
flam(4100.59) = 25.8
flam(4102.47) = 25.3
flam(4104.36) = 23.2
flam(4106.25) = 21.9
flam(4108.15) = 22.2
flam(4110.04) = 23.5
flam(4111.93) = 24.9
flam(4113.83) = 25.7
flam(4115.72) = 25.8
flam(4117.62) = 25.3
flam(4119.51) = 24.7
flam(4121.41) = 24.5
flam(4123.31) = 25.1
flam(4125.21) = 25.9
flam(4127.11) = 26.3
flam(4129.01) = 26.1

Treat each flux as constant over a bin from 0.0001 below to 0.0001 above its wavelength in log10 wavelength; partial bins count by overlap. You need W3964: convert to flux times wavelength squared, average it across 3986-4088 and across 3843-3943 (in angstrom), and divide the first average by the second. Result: 1.12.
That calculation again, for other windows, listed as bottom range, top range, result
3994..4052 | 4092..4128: 0.93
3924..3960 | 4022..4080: 1.14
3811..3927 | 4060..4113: 1.12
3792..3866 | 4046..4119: 1.22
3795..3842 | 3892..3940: 1.21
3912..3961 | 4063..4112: 1.06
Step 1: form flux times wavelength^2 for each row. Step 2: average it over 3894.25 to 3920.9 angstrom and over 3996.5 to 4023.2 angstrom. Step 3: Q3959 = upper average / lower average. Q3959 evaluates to 1.05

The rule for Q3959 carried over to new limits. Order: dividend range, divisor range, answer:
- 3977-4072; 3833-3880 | 1.17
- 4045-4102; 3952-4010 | 1.10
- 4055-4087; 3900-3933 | 1.06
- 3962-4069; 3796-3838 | 1.26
